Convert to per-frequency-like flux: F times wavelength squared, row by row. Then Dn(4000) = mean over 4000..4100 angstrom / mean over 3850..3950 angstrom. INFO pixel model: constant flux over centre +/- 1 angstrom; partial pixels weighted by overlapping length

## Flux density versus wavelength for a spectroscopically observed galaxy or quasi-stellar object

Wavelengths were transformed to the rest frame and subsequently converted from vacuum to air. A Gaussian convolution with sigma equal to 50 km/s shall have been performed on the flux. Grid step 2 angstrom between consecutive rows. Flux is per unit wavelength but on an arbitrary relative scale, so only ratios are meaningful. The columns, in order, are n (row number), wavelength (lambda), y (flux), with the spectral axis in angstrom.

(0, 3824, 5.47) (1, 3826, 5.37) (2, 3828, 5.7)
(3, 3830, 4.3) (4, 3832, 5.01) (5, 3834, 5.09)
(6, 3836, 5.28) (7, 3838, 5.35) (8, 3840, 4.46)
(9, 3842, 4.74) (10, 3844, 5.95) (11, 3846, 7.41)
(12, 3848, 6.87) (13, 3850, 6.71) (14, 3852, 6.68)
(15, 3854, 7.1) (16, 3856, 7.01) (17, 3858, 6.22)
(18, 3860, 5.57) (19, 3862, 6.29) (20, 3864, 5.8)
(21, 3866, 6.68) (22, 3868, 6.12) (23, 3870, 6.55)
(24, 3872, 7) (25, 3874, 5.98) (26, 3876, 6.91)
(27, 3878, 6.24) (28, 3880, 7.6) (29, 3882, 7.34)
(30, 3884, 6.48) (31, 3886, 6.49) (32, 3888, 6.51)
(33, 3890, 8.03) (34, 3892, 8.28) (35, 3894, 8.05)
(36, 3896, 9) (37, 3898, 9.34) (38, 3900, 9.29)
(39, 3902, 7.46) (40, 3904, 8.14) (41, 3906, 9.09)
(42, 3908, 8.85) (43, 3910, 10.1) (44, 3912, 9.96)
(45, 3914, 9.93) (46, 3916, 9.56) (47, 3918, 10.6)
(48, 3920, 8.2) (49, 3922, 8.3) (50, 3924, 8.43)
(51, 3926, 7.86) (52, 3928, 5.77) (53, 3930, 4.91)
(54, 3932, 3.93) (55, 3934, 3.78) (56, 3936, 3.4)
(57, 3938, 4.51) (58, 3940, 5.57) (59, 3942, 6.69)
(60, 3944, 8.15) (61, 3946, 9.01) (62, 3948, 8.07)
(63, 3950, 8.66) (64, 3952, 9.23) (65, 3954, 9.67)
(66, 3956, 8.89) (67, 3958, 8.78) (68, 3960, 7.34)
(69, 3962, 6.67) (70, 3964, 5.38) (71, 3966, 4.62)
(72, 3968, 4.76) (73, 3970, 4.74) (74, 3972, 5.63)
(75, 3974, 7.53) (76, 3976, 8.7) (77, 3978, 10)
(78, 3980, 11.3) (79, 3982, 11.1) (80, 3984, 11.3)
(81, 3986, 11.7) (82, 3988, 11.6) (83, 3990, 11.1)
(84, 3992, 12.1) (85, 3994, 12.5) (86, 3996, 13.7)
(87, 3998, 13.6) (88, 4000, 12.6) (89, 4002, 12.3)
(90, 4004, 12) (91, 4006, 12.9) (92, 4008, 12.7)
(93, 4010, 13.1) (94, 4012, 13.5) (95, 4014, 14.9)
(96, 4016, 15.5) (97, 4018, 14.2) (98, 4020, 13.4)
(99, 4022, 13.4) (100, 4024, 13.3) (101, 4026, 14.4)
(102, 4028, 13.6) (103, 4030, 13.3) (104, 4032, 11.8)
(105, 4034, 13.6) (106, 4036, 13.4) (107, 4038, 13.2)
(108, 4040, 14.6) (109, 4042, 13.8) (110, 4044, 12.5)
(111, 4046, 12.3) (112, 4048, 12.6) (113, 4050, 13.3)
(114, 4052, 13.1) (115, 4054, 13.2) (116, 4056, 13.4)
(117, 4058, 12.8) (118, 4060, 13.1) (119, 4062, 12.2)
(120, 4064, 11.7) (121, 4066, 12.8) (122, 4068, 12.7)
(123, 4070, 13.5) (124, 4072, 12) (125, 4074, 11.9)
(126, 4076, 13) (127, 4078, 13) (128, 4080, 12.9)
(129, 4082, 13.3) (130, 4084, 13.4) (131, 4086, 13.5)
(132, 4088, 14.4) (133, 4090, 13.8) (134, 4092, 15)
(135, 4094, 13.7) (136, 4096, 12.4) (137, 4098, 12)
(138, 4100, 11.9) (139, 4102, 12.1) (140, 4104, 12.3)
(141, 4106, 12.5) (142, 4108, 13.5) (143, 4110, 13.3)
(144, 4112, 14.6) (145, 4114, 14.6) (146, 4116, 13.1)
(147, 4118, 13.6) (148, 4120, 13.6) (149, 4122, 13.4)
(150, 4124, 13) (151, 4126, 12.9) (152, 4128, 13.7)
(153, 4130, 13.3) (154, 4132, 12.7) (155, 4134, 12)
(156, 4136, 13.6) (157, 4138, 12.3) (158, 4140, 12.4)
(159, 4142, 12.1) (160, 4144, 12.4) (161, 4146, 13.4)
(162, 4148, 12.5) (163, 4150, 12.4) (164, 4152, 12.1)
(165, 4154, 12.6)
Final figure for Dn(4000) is 1.9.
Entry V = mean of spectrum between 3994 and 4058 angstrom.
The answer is 13.3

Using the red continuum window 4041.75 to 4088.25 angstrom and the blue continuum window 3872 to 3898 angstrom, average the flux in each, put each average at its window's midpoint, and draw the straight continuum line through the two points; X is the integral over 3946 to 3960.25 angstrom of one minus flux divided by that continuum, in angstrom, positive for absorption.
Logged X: 1.01 angstrom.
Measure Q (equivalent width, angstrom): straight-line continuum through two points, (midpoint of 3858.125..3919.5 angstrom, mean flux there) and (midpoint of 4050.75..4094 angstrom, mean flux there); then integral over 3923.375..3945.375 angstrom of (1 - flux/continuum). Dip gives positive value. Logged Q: 8.09 angstrom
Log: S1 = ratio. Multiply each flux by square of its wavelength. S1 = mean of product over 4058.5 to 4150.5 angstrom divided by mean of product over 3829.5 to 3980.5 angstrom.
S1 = 2.0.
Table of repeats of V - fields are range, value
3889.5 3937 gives 7.93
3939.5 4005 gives 9.27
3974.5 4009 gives 11.8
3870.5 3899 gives 7.36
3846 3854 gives 6.88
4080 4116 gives 13.3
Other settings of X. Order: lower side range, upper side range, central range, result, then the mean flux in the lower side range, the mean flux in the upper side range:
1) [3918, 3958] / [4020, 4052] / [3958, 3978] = 5.6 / 7.14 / 13.3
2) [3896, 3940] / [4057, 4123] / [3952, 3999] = 1.5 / 7.67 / 13.1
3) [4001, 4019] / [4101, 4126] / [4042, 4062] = 0.7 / 13.5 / 13.3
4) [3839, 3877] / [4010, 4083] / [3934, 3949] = 4.9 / 6.32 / 13.2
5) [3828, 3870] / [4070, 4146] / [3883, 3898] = -1.2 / 5.94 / 13.1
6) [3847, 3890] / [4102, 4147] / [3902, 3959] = 2.5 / 6.61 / 13.1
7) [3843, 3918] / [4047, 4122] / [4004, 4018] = -3.3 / 7.52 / 13.1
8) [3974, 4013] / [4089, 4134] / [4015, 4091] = -4.1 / 11.9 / 13.2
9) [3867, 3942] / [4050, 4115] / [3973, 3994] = -1.7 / 7.38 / 13.1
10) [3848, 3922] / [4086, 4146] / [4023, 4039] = -3.2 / 7.64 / 13.1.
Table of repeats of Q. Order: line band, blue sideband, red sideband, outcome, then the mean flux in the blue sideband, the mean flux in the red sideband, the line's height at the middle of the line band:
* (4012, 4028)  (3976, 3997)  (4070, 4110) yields -2.80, 11.5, 13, 12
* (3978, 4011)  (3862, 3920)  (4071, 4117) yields -4.95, 7.88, 13.1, 10.6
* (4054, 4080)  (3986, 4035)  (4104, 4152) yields 0.74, 13.1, 13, 13.1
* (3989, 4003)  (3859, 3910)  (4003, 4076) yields -1.24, 7.38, 13.2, 11.5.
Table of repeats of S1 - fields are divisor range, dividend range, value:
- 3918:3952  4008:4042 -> 2.11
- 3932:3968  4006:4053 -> 2.05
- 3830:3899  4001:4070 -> 2.19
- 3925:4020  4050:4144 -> 1.48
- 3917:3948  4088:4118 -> 2.17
